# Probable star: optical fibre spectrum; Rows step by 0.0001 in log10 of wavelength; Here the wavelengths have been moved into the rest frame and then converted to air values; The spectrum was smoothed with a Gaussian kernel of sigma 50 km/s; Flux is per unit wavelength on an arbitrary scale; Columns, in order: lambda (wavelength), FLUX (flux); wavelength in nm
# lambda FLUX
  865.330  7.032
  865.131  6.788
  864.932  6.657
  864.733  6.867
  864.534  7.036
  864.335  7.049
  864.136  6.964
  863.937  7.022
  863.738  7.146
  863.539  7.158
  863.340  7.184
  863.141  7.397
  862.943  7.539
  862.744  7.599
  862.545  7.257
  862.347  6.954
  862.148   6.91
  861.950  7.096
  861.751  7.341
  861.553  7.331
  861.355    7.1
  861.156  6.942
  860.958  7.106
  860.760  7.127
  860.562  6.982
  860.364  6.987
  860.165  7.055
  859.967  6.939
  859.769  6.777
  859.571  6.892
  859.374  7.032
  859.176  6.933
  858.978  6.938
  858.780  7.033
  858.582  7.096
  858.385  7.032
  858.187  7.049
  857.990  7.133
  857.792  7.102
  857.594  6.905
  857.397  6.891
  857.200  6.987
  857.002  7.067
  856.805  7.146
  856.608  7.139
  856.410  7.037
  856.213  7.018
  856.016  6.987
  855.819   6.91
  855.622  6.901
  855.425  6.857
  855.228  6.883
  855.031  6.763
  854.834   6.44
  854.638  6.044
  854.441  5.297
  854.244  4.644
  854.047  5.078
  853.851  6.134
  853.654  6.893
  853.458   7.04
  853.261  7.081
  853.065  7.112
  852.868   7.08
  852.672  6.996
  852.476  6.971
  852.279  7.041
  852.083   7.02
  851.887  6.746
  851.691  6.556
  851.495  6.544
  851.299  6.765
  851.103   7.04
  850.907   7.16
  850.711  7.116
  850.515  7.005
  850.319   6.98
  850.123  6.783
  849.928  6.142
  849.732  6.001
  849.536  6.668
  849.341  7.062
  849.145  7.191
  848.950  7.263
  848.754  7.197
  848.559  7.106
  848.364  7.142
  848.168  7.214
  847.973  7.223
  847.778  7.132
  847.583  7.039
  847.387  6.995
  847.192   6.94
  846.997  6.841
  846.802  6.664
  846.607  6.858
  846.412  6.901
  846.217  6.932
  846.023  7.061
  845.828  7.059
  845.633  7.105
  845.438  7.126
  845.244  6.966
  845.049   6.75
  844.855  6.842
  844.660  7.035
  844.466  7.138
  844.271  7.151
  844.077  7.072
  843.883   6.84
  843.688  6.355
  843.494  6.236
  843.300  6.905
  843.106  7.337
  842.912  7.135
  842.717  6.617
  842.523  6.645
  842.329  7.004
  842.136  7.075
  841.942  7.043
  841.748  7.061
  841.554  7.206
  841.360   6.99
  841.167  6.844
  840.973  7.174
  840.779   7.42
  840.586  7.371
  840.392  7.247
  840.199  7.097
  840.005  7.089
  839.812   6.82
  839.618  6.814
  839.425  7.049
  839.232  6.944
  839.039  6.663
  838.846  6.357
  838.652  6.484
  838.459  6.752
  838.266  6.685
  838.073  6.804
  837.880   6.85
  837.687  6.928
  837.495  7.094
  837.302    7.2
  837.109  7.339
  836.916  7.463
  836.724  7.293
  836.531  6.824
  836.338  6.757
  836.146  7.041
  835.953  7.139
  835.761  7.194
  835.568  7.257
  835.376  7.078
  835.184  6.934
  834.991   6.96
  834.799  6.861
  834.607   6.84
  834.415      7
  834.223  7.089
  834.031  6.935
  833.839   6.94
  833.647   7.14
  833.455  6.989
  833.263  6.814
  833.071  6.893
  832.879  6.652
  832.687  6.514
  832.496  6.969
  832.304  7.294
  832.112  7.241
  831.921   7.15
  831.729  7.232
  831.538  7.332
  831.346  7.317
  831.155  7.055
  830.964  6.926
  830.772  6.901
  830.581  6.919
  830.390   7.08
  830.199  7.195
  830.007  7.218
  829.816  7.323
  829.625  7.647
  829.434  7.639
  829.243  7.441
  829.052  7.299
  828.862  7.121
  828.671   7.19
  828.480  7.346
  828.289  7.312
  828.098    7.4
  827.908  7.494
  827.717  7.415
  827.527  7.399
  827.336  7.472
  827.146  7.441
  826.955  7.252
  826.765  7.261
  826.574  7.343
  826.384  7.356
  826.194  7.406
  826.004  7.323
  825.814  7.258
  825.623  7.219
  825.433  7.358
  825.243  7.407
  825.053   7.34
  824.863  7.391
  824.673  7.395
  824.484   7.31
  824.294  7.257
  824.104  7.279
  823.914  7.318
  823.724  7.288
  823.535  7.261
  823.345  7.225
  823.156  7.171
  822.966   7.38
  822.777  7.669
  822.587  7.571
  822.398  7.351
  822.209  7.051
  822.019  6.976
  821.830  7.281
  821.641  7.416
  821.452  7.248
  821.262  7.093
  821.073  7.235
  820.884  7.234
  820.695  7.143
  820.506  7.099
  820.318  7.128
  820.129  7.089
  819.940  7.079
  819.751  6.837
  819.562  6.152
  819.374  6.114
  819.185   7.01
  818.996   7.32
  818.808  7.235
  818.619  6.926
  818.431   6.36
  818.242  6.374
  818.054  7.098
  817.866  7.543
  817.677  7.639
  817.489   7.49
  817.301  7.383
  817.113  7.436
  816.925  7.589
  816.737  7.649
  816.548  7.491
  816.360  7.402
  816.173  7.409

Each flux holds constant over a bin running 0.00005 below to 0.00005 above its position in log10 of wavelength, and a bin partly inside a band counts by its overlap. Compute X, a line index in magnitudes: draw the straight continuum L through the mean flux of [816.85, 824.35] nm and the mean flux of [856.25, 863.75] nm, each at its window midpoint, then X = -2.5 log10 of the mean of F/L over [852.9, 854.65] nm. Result 0.15 mag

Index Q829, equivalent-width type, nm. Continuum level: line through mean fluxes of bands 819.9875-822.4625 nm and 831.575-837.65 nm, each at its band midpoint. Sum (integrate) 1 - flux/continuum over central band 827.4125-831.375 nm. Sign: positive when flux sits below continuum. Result -0.10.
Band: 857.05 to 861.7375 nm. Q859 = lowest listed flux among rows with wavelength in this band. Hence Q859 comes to 6.777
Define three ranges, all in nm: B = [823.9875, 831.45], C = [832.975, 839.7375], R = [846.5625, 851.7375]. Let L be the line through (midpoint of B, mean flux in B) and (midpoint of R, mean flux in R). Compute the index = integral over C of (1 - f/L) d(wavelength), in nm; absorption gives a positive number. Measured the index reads 0.18 nm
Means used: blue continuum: 7.3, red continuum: 6.92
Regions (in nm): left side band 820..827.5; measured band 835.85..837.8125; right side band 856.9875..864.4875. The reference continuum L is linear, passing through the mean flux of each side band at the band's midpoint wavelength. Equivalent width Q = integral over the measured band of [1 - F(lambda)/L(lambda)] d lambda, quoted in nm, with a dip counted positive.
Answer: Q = 0.03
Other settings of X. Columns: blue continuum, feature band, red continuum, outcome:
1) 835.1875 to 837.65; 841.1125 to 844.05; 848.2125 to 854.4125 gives 0.012 mag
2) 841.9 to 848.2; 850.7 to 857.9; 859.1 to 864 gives 0.048 mag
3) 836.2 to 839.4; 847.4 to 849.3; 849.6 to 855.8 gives -0.071 mag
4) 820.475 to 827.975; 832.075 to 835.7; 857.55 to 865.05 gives 0.043 mag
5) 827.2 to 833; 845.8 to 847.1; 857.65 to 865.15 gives 0.038 mag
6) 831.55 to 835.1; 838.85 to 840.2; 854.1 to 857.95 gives 0.003 mag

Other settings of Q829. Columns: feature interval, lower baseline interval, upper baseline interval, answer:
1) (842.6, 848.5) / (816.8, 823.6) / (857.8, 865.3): 0.120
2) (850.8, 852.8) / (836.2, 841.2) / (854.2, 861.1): 0.001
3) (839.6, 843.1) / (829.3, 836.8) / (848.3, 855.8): -0.071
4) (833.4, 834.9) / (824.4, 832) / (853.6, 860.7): 0.044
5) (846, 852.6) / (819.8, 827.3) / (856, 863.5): 0.203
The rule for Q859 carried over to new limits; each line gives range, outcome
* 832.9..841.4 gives 6.357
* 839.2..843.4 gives 6.617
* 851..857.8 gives 4.644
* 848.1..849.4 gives 7.062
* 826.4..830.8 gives 6.901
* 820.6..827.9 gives 6.976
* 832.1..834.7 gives 6.514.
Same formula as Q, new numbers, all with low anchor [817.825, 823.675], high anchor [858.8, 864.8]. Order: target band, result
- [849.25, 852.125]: 0.13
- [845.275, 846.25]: 0.00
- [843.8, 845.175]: 0.02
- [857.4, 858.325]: 0.01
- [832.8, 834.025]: 0.03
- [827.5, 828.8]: -0.05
